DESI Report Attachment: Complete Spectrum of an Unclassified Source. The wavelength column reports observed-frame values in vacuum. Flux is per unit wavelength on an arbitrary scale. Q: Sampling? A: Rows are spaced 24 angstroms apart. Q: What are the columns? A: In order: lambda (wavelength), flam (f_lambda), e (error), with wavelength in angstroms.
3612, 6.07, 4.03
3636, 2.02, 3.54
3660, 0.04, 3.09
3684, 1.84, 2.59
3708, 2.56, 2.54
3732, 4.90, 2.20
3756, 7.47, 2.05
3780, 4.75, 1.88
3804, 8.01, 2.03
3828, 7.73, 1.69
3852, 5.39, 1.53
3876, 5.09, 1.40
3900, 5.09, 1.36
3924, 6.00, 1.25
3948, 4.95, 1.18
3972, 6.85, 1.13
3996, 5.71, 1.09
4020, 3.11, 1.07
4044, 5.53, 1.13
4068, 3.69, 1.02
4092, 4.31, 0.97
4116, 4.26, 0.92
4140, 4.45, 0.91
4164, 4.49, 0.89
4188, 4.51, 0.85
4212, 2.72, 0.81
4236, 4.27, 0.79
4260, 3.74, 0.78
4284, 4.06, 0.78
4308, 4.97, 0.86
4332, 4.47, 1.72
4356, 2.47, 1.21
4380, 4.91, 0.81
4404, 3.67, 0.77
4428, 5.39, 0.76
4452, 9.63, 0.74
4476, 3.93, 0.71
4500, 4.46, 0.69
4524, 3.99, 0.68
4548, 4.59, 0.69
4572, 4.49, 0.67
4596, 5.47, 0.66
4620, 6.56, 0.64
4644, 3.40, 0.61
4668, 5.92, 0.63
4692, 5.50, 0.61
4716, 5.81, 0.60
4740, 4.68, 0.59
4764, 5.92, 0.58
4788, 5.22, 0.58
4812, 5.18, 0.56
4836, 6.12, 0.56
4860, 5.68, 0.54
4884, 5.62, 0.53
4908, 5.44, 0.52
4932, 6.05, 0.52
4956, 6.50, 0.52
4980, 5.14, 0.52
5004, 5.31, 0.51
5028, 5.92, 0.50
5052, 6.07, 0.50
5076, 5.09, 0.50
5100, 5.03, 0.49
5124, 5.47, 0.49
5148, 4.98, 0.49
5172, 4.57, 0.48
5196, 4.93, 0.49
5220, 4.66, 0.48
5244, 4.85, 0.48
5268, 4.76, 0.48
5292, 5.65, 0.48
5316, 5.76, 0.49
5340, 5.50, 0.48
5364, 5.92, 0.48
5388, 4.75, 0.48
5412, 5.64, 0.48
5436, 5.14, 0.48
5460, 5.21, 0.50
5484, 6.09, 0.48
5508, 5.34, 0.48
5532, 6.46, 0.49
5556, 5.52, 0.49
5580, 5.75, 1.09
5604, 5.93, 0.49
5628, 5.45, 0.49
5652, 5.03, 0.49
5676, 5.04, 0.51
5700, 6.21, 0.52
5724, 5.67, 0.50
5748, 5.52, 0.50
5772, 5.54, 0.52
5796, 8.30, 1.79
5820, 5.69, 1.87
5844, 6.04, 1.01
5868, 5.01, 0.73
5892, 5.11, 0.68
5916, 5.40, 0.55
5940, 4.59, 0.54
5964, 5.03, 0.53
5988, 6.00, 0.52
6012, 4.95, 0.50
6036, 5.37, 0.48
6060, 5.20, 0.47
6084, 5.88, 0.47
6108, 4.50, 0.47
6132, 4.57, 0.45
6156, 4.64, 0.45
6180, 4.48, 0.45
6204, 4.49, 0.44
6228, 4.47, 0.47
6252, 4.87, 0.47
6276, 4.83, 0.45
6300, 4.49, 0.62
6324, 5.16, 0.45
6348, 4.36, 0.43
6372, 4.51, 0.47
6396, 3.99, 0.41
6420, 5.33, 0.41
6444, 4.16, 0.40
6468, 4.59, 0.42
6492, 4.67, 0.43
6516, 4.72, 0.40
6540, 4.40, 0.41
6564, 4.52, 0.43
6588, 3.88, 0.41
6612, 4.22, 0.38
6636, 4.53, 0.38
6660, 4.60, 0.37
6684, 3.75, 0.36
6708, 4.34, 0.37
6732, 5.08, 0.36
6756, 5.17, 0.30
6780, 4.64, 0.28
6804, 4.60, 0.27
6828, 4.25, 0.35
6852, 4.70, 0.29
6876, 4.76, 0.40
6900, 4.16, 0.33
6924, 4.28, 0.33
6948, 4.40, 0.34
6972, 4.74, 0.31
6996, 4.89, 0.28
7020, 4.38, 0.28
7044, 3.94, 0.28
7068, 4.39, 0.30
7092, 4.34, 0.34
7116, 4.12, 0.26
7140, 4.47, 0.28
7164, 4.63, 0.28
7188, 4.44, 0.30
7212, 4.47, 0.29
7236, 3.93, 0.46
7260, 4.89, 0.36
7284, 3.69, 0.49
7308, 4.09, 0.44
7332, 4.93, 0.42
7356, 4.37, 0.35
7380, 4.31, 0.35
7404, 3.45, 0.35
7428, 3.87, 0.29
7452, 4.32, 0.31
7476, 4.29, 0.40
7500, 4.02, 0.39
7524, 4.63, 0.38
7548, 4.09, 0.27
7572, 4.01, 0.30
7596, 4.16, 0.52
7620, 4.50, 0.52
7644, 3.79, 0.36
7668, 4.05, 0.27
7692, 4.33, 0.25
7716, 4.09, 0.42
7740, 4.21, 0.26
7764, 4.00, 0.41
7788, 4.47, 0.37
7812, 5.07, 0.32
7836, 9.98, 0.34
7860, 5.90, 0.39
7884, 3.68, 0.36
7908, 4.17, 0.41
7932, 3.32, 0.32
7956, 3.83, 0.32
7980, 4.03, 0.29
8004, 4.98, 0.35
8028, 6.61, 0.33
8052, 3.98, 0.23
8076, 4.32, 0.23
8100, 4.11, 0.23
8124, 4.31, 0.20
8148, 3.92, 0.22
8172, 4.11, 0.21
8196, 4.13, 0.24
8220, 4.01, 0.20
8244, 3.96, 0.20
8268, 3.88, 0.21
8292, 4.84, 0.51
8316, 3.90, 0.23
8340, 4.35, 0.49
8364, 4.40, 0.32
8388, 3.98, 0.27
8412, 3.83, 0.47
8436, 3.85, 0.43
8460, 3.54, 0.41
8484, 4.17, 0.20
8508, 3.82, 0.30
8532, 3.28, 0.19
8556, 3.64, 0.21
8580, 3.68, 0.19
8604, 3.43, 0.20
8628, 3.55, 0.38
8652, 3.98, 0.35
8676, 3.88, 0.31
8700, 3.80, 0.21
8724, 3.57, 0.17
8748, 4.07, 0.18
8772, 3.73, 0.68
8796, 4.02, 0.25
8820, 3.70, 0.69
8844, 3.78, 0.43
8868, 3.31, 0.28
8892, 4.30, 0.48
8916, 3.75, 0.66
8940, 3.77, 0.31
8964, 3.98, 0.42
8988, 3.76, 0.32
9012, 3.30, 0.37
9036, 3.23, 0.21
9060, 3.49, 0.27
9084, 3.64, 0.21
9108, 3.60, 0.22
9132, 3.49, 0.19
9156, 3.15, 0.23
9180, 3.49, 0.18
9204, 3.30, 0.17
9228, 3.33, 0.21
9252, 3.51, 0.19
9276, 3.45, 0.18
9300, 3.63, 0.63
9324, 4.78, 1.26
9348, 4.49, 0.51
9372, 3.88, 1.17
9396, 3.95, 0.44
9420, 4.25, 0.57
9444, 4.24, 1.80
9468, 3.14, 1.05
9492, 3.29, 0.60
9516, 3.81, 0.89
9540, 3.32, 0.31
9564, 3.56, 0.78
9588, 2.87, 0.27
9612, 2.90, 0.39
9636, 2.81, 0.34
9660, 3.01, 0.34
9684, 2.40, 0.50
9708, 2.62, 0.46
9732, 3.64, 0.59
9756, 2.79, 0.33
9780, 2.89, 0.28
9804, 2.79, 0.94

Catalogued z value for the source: 0.193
